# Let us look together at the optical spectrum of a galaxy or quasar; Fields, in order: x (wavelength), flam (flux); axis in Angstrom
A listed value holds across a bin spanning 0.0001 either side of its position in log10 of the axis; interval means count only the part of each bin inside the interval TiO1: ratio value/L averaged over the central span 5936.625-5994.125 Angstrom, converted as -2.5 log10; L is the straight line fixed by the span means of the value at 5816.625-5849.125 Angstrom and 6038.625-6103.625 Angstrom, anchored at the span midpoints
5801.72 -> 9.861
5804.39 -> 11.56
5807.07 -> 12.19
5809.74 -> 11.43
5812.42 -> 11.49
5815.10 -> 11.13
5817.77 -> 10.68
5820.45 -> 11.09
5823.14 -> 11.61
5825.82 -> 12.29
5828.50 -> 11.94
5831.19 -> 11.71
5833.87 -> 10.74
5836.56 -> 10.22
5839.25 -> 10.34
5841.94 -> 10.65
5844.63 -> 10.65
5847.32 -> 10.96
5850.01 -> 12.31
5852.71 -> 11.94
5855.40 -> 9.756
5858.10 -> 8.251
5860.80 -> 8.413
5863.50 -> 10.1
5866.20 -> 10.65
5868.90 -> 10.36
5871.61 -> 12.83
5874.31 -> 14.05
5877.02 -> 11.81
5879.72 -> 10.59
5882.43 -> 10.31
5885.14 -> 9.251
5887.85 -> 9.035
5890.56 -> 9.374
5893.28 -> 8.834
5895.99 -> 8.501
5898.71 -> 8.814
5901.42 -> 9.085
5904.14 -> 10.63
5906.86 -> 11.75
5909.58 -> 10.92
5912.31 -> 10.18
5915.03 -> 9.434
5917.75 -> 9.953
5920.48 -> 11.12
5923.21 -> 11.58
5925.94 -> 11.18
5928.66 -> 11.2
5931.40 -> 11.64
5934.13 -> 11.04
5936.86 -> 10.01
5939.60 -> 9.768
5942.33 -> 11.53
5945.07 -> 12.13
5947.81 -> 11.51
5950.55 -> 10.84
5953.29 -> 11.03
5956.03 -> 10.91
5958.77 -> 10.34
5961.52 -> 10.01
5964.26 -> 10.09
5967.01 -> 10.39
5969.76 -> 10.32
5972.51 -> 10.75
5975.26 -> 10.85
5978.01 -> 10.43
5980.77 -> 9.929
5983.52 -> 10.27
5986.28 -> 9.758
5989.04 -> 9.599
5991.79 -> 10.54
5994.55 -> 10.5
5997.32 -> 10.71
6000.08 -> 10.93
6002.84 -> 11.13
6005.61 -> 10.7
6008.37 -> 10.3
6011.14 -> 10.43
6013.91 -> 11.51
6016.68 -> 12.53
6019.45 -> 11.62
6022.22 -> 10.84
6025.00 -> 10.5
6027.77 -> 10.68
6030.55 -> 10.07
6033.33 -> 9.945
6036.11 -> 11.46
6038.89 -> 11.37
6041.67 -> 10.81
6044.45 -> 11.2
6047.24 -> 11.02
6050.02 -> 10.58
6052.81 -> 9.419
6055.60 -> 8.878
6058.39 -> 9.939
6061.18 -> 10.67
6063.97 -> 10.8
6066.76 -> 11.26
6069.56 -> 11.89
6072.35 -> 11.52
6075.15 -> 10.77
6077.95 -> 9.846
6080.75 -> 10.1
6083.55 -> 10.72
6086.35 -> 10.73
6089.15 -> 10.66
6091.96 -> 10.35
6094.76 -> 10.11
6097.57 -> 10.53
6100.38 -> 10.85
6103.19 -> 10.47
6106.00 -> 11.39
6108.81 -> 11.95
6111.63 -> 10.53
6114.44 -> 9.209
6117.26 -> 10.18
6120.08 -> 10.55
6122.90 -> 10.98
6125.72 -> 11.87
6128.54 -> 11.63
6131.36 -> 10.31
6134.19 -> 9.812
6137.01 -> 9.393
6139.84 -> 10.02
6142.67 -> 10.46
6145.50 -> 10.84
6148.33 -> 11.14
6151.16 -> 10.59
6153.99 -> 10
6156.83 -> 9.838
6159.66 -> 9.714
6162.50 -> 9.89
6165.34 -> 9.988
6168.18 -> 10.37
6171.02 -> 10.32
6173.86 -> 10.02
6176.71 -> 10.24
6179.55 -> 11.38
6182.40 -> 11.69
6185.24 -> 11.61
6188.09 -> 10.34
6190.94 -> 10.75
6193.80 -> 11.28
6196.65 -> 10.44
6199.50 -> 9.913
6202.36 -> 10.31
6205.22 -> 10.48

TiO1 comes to 0.029 mag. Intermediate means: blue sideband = 11.1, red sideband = 10.6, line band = 10.5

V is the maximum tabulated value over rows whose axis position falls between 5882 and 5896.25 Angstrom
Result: 10.31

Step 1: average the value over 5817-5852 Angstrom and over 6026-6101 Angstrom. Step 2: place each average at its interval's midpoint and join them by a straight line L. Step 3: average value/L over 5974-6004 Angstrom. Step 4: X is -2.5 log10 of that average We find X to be 0.04 mag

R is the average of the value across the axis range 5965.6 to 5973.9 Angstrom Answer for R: 10.5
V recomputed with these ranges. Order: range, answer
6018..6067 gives 11.62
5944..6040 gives 12.53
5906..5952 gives 12.13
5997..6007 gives 11.13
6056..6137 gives 11.95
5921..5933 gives 11.64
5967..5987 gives 10.85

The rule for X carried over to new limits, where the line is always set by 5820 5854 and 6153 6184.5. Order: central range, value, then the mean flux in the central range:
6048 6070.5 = 0.02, 10.4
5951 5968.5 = 0.05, 10.5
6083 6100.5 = 0.00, 10.5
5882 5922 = 0.13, 9.81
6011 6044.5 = -0.03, 11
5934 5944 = 0.04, 10.6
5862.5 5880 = -0.04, 11.6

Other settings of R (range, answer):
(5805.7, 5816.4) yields 11.6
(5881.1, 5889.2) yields 9.53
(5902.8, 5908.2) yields 11.2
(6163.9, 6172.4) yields 10.2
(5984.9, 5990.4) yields 9.67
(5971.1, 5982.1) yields 10.5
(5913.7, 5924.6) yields 10.5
